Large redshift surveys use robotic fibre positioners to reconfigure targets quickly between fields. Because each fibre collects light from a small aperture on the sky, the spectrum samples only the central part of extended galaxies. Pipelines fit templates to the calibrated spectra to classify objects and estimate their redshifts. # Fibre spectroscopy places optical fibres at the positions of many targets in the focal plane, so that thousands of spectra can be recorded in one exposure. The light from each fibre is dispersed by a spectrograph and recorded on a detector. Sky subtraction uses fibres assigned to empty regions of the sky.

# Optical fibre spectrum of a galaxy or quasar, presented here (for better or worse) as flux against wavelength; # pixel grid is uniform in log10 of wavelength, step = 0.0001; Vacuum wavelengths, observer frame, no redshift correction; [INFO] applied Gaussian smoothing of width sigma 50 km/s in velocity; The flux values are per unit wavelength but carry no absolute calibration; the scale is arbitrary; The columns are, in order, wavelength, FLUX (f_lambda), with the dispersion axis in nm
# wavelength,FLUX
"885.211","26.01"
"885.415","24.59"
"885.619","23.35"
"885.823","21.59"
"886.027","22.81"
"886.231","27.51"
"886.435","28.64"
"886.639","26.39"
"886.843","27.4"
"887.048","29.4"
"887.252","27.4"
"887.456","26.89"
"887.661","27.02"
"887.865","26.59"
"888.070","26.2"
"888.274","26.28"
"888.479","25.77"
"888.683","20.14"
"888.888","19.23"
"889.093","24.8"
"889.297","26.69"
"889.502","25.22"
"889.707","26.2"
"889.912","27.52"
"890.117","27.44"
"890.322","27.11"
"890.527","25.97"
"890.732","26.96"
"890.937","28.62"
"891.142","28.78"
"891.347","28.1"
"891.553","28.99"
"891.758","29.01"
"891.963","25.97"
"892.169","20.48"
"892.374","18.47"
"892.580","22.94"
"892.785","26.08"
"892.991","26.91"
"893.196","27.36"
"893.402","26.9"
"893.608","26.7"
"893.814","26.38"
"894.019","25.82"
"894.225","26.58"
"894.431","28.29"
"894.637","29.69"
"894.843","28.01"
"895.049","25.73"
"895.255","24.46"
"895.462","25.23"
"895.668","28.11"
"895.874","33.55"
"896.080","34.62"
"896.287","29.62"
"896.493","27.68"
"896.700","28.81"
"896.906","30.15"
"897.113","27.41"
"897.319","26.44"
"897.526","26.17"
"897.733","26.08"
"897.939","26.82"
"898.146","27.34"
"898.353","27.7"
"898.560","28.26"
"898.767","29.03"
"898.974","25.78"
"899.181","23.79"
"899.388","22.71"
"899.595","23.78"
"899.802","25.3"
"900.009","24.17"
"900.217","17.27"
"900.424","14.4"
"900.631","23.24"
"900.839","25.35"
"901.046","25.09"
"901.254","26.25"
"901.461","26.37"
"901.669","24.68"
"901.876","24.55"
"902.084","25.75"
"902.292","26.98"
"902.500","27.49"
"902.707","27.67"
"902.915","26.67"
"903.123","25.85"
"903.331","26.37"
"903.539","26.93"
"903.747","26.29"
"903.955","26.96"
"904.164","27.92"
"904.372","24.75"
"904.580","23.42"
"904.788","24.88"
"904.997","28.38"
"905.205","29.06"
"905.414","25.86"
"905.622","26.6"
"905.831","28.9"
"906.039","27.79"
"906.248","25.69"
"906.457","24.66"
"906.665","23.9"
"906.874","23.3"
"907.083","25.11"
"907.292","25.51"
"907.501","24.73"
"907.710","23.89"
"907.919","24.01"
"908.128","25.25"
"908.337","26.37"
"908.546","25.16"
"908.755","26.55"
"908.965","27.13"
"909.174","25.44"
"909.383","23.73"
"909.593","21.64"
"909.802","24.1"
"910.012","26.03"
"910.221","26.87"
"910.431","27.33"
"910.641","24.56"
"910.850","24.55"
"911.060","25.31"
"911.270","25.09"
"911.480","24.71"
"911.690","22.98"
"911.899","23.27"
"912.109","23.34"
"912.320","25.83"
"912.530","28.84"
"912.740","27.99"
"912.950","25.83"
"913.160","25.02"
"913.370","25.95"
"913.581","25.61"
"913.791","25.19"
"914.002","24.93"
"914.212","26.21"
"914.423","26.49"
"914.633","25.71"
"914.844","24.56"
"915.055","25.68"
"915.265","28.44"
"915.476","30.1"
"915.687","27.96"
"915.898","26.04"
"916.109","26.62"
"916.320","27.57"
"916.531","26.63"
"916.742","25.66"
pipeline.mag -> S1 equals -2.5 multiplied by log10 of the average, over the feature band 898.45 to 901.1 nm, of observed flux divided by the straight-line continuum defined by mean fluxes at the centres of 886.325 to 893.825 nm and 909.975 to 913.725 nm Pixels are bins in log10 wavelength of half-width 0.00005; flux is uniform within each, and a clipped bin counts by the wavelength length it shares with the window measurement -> 0.09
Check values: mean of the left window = 26.1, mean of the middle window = 23.7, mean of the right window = 25.5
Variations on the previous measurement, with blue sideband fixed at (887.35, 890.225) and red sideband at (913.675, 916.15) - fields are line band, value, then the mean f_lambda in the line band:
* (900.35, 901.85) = 0.09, 23.9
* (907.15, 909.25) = 0.03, 25.4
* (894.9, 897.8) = -0.10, 28.2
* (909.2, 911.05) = 0.06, 24.9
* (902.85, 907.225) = 0.00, 26.1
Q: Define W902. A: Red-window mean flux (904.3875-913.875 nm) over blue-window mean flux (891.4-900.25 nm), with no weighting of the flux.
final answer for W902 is 1.0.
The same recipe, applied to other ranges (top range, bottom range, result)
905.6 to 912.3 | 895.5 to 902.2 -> 0.96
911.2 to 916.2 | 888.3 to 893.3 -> 1.01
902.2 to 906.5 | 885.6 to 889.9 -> 1.04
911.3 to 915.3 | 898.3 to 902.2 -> 1.05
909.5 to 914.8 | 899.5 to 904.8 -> 1.02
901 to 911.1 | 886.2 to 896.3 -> 0.97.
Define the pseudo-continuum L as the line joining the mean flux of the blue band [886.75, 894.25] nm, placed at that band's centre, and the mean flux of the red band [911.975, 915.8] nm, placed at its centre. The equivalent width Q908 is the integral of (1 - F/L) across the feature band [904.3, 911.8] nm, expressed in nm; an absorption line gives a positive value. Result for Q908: 0.246 nm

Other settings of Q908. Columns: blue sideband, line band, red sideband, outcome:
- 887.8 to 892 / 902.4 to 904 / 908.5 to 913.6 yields -0.07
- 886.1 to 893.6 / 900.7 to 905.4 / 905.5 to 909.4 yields -0.10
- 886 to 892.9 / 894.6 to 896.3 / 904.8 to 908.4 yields -0.18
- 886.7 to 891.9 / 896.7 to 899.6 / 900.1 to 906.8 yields -0.09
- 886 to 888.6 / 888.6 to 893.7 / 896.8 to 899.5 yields 0.21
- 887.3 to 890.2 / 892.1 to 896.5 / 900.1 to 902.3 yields -0.41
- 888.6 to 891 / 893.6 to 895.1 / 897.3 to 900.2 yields -0.10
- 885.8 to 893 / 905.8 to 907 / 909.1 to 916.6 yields 0.01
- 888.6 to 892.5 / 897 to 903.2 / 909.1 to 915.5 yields 0.06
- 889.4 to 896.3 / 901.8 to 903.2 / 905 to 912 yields -0.03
